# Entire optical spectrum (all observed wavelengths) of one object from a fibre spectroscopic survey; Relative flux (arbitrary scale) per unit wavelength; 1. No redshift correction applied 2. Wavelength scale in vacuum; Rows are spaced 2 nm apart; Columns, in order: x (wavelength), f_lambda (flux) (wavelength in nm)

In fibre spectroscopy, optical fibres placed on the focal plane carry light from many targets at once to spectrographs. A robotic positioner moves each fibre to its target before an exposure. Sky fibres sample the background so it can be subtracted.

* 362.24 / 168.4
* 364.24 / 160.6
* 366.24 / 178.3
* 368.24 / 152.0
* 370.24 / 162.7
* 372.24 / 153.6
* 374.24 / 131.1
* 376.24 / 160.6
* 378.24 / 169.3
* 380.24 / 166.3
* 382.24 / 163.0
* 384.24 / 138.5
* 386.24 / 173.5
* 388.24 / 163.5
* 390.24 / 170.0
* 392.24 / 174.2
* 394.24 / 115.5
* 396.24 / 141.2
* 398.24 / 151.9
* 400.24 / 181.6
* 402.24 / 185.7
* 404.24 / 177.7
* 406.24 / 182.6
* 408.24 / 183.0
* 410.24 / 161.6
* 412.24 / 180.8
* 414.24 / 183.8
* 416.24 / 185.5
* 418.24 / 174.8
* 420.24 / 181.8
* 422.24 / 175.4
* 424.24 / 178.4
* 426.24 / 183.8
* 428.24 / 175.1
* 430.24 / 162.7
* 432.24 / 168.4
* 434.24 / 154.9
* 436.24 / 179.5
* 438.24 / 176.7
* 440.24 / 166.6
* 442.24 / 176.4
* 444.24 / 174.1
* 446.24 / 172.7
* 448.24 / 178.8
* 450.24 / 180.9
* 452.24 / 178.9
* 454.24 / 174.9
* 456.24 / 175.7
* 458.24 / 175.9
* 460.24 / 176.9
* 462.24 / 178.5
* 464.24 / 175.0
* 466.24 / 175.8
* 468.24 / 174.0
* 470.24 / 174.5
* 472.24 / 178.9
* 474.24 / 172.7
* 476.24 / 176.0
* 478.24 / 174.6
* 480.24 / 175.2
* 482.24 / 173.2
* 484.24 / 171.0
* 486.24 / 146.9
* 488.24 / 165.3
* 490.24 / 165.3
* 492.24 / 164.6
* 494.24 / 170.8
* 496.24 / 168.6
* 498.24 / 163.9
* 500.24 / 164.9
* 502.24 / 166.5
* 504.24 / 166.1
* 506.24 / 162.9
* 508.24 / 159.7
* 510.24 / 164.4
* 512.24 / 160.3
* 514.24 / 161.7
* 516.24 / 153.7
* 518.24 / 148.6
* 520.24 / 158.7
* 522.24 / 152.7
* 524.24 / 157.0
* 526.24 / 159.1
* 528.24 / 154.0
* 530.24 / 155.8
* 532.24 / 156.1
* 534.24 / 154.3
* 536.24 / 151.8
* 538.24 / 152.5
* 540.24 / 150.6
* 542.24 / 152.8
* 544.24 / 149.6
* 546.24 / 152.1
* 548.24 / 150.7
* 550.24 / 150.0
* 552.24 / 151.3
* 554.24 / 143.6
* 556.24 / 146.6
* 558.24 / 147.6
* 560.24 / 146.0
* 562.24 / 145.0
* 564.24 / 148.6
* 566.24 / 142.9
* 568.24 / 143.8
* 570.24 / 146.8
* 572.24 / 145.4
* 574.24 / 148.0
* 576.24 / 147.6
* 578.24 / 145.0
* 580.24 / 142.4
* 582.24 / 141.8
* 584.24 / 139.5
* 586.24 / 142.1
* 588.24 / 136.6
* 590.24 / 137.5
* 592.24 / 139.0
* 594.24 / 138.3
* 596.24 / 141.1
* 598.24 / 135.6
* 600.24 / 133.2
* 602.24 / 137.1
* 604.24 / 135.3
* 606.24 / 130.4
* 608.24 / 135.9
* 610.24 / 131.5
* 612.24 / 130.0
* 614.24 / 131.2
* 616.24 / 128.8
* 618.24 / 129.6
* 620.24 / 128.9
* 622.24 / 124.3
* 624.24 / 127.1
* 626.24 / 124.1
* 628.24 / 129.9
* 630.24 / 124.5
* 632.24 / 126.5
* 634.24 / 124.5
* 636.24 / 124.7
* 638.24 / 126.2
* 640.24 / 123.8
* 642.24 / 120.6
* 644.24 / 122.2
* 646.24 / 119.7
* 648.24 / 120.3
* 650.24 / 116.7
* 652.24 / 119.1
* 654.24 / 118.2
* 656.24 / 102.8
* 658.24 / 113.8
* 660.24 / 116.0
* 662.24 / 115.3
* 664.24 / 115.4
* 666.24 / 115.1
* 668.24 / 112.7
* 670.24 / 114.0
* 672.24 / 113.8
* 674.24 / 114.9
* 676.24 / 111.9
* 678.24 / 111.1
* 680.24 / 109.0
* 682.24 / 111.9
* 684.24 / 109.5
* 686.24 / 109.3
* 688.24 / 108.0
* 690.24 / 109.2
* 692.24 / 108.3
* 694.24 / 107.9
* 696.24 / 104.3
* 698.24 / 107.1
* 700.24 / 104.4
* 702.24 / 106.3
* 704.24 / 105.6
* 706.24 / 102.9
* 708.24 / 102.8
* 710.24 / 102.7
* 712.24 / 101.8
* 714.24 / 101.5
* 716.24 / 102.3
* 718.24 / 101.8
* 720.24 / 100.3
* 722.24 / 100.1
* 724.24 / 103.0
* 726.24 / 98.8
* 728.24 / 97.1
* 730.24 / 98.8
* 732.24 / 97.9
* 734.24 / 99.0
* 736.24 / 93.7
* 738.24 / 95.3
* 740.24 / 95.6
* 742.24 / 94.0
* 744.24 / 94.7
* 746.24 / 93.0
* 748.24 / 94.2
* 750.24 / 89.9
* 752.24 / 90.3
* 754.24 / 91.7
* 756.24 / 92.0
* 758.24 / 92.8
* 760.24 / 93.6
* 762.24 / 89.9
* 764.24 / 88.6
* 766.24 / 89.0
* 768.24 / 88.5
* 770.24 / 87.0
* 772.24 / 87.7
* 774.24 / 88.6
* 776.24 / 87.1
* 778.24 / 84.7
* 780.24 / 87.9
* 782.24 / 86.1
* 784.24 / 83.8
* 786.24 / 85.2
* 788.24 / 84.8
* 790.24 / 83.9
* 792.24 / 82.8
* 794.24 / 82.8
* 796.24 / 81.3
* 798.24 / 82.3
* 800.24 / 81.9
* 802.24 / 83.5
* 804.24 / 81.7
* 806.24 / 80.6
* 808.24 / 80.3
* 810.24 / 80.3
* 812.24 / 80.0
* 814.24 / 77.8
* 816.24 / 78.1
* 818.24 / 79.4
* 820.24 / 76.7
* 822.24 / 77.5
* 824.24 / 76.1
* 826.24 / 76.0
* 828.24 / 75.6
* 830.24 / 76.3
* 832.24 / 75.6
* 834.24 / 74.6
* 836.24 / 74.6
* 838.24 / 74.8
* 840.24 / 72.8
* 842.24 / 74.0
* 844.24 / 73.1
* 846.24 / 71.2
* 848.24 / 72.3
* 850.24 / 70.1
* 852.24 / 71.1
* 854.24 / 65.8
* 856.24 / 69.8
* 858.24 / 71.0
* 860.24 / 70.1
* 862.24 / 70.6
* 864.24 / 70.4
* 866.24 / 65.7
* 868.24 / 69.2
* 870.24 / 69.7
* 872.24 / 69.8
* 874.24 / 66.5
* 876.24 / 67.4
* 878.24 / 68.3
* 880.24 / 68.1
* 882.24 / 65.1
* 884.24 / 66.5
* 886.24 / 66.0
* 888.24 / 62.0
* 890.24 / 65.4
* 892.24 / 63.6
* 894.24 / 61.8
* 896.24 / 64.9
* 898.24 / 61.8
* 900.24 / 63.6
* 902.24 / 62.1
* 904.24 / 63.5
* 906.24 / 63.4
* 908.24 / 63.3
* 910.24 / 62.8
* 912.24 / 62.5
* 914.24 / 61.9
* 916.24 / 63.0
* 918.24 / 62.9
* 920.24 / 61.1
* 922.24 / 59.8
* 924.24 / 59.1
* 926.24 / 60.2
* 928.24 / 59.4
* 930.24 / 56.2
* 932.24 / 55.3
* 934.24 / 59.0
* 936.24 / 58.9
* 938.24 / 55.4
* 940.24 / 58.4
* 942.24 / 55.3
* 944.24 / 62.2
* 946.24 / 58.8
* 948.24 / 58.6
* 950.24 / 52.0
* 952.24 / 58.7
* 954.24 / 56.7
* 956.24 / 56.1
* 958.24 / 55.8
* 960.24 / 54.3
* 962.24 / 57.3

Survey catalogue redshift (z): 0.00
